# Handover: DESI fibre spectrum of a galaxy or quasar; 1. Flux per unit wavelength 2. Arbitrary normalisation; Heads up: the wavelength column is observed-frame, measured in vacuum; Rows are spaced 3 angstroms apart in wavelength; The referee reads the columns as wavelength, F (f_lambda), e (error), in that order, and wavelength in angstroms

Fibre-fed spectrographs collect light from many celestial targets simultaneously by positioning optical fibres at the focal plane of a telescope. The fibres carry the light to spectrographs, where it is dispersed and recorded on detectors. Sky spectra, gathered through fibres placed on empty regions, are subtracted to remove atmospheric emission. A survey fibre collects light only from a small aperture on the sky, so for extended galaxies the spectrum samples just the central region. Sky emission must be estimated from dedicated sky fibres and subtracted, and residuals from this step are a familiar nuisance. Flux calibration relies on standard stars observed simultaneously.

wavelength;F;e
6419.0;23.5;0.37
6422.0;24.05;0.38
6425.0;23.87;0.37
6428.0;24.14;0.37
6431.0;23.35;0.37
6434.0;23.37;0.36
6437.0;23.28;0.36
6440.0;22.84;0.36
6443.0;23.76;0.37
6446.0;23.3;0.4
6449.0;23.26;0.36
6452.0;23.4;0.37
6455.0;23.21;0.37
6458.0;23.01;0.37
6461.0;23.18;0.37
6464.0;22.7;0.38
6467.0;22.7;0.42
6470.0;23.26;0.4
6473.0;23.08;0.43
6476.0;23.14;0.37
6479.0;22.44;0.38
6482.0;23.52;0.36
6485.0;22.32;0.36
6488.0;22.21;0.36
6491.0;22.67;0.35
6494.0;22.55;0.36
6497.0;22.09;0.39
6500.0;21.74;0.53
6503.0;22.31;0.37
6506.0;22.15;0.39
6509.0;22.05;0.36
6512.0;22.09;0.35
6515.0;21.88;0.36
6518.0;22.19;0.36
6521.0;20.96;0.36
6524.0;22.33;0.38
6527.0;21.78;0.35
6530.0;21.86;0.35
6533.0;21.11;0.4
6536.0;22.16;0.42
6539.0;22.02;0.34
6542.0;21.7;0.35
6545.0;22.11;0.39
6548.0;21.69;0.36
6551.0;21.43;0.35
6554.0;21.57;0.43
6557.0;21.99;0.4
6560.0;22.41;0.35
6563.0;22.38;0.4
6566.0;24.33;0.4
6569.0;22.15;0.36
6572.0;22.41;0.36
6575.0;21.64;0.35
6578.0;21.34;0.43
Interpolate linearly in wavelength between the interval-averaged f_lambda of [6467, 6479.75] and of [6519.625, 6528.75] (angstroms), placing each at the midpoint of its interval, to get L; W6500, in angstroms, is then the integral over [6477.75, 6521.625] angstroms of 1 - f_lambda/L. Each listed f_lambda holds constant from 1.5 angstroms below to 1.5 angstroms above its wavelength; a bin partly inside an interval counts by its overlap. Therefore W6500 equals 0.2 angstroms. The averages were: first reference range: 23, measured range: 22.2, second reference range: 21.7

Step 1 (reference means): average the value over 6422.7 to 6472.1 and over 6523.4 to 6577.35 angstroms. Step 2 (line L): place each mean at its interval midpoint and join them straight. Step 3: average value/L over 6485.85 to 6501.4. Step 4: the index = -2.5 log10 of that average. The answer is 0.02 mag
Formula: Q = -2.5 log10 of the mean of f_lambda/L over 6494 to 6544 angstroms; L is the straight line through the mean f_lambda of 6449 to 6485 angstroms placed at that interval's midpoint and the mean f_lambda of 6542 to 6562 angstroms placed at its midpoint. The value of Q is 0.02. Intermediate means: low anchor 23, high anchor 21.9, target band 21.9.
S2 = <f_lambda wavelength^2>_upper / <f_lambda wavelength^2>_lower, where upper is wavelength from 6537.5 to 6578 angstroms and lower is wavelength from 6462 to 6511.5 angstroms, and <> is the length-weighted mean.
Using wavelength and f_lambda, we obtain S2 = 1.00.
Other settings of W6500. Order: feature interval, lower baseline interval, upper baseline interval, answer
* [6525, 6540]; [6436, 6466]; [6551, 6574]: 0.53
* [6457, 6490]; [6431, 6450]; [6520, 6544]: -0.16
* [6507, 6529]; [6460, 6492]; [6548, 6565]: 0.49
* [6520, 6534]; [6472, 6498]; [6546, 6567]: 0.47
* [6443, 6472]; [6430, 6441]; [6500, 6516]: -0.35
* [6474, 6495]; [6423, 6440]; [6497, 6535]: -0.19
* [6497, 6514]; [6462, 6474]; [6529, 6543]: 0.18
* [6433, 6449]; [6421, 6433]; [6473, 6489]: 0.17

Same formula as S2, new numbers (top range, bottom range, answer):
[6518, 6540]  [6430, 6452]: 0.96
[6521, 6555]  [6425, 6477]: 0.96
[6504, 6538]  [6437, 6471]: 0.96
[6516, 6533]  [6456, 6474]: 0.96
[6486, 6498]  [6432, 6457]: 0.98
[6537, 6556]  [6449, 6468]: 0.97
